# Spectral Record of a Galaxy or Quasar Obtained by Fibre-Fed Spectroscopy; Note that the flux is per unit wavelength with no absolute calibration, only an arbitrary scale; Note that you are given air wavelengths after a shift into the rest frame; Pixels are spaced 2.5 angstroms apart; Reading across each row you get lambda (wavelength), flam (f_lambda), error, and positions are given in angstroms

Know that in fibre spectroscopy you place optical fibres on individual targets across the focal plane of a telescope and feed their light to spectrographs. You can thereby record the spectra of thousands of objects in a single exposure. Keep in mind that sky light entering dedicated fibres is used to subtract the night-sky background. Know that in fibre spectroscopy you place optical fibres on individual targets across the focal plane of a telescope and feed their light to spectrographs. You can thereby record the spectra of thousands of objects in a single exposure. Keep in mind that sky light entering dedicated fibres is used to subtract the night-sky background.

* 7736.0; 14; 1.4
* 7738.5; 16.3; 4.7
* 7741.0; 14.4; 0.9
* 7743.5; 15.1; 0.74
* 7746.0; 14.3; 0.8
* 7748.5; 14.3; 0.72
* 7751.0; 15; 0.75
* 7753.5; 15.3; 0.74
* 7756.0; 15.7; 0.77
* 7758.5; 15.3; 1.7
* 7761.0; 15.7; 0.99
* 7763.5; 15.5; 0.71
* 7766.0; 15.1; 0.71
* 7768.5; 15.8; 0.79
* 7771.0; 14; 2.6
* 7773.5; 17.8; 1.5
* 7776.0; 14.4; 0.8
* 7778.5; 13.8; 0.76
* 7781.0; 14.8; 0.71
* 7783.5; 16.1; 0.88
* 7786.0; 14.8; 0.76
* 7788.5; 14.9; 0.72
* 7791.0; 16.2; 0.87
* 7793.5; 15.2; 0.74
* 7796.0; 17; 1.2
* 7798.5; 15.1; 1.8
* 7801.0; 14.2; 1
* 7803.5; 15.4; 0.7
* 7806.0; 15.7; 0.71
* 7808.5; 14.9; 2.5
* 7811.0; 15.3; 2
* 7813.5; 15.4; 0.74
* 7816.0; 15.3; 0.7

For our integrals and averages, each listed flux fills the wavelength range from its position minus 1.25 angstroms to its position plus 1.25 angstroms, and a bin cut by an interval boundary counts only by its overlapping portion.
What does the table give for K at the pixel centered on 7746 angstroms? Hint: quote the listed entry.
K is 14.3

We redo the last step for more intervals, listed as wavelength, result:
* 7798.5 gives 15.1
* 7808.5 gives 14.9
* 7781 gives 14.8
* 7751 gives 15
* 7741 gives 14.4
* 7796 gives 17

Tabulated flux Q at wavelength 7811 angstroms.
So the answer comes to 15.3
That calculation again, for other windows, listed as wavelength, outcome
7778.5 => 13.8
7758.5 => 15.3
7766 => 15.1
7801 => 14.2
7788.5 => 14.9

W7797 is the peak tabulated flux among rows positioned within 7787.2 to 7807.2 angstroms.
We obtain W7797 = 17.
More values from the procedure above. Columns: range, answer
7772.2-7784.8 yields 17.8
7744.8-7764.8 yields 15.7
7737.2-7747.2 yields 16.3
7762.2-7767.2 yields 15.5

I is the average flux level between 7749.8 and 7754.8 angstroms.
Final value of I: 15.2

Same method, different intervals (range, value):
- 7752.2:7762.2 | 15.5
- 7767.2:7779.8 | 15.2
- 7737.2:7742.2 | 15.3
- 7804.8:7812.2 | 15.3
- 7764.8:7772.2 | 15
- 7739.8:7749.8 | 14.5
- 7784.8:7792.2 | 15.3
